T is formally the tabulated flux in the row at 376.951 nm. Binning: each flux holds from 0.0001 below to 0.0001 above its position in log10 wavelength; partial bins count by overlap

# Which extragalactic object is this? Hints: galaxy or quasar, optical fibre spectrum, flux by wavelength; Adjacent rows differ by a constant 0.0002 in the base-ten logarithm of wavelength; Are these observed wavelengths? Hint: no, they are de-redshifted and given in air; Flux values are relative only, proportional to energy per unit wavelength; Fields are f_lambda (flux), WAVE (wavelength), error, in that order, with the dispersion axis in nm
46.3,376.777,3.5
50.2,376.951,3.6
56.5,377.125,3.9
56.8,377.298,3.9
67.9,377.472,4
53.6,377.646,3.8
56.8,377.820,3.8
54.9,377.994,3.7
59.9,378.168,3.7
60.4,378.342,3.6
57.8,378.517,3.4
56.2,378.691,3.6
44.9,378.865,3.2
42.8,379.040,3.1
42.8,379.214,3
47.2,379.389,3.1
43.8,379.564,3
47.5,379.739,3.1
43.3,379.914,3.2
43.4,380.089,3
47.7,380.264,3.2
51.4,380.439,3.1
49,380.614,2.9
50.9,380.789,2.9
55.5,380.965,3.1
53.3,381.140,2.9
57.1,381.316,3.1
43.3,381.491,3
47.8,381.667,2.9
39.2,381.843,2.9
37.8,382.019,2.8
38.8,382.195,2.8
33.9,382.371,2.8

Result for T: 50.2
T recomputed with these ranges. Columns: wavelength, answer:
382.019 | 37.8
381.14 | 53.3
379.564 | 43.8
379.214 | 42.8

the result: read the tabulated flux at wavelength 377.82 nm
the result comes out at 56.8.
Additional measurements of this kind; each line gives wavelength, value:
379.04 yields 42.8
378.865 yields 44.9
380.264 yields 47.7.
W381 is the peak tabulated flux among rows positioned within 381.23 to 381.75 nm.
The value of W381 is 57.1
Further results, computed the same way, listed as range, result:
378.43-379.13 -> 57.8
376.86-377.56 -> 67.9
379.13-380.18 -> 47.5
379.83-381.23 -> 55.5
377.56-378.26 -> 59.9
